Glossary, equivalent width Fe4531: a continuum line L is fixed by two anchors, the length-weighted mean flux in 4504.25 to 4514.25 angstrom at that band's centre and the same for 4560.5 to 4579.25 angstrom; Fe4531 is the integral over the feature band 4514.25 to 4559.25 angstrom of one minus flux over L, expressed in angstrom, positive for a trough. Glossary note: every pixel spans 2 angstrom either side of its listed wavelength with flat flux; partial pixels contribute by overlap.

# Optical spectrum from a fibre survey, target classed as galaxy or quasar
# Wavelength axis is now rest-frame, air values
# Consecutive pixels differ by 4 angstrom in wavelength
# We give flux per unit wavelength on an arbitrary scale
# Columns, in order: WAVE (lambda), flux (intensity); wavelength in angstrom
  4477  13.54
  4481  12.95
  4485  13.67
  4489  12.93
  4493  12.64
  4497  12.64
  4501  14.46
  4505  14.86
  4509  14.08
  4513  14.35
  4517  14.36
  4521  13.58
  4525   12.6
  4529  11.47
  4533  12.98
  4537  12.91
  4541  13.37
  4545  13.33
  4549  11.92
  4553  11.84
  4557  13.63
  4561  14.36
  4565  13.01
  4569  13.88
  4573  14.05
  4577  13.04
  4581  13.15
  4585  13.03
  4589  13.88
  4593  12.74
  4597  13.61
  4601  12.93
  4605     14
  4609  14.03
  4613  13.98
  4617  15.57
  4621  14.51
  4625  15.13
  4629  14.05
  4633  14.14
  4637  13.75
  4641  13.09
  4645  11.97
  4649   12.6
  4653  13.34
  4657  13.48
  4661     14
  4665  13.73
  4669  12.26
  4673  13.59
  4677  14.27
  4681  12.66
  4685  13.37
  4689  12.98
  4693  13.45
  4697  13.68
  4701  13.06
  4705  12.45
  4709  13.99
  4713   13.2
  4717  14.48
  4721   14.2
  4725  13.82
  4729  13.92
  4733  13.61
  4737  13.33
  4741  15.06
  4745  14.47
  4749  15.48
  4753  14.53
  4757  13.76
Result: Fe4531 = 3.5 angstrom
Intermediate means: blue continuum 14.4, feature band 12.9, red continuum 13.6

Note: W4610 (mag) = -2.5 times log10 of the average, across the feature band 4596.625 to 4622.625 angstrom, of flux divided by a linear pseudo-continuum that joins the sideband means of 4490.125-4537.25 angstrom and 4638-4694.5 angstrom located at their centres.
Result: -0.07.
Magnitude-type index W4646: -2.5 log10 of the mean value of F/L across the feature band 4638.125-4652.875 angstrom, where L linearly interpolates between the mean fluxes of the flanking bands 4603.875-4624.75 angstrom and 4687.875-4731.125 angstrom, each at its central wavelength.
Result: 0.12 mag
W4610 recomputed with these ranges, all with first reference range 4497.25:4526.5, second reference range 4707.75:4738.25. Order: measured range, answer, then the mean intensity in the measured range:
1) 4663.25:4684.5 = 0.045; 13.3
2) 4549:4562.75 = 0.072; 13.1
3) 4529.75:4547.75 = 0.079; 13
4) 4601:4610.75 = 0.009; 13.8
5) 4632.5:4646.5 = 0.056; 13.2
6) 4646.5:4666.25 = 0.039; 13.4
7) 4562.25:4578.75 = 0.031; 13.5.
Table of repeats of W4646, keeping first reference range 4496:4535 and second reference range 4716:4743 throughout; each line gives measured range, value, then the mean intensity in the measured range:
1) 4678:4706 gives 0.06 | 13.2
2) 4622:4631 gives -0.06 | 14.6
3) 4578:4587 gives 0.05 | 13.1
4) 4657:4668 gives 0.02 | 13.6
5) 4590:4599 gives 0.04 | 13.3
